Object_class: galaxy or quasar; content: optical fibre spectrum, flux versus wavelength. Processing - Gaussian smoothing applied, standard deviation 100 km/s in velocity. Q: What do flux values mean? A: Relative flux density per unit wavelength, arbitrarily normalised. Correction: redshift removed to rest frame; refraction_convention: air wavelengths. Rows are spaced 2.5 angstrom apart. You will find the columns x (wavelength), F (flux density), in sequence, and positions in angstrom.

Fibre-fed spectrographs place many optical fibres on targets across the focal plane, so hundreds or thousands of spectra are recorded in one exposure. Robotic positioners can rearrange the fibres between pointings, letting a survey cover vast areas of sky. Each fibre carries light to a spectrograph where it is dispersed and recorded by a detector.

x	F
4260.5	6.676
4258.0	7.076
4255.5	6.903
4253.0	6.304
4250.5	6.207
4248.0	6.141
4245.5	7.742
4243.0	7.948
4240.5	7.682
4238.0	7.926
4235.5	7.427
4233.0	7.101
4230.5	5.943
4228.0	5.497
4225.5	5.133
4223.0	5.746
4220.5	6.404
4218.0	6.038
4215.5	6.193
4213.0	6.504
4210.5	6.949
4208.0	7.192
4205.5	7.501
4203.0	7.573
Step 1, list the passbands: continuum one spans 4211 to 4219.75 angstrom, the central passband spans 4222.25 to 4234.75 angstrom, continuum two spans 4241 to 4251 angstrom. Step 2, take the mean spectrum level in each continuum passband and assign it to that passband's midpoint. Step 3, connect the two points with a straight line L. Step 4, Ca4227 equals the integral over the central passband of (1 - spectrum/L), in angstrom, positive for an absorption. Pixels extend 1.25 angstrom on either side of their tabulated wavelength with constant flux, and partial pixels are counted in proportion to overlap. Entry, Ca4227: 1.3 angstrom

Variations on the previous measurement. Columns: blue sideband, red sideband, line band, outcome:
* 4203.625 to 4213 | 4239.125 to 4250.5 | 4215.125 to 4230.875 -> 3.0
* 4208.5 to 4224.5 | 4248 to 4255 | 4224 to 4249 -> -2.1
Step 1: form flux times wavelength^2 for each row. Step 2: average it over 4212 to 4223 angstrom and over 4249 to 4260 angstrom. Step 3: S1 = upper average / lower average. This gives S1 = 1.08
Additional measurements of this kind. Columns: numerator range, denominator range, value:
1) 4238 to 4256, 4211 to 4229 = 1.20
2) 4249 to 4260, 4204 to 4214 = 0.96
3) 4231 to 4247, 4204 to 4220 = 1.13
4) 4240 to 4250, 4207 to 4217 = 1.10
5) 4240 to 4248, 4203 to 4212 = 1.06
